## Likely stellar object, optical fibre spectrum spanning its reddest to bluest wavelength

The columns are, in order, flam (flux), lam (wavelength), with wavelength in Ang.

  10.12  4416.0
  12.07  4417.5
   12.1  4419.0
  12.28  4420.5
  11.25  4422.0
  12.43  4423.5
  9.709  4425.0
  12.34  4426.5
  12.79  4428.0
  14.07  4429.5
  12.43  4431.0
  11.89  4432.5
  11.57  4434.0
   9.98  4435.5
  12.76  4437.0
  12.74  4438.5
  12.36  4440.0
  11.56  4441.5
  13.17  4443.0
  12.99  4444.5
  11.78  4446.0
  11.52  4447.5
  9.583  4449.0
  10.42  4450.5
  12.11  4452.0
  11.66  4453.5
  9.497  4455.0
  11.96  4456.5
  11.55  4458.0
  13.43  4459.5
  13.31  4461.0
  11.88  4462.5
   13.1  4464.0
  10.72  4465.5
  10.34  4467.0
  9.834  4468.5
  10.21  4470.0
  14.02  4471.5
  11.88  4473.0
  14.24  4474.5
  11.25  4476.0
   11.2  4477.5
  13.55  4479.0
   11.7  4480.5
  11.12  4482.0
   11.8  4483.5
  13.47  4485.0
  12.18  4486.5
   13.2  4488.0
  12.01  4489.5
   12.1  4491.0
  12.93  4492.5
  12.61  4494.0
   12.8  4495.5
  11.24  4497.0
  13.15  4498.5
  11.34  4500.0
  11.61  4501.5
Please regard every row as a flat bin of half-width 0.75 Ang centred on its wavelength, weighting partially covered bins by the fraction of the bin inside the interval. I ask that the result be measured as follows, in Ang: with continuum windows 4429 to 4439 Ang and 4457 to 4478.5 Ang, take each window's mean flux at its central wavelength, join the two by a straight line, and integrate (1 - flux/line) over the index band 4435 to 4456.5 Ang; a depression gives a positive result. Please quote 0.8 Ang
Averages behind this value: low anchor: 12.1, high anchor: 11.9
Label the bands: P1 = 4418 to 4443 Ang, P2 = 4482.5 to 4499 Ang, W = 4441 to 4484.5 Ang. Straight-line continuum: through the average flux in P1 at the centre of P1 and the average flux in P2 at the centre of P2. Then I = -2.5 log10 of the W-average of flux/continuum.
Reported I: 0.04 mag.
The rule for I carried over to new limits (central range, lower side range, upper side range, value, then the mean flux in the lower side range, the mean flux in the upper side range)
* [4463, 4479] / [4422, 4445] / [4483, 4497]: 0.06 mag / 12.1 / 12.5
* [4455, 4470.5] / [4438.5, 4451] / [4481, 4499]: 0.04 mag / 11.8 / 12.4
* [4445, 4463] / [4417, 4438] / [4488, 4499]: 0.05 mag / 12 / 12.4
